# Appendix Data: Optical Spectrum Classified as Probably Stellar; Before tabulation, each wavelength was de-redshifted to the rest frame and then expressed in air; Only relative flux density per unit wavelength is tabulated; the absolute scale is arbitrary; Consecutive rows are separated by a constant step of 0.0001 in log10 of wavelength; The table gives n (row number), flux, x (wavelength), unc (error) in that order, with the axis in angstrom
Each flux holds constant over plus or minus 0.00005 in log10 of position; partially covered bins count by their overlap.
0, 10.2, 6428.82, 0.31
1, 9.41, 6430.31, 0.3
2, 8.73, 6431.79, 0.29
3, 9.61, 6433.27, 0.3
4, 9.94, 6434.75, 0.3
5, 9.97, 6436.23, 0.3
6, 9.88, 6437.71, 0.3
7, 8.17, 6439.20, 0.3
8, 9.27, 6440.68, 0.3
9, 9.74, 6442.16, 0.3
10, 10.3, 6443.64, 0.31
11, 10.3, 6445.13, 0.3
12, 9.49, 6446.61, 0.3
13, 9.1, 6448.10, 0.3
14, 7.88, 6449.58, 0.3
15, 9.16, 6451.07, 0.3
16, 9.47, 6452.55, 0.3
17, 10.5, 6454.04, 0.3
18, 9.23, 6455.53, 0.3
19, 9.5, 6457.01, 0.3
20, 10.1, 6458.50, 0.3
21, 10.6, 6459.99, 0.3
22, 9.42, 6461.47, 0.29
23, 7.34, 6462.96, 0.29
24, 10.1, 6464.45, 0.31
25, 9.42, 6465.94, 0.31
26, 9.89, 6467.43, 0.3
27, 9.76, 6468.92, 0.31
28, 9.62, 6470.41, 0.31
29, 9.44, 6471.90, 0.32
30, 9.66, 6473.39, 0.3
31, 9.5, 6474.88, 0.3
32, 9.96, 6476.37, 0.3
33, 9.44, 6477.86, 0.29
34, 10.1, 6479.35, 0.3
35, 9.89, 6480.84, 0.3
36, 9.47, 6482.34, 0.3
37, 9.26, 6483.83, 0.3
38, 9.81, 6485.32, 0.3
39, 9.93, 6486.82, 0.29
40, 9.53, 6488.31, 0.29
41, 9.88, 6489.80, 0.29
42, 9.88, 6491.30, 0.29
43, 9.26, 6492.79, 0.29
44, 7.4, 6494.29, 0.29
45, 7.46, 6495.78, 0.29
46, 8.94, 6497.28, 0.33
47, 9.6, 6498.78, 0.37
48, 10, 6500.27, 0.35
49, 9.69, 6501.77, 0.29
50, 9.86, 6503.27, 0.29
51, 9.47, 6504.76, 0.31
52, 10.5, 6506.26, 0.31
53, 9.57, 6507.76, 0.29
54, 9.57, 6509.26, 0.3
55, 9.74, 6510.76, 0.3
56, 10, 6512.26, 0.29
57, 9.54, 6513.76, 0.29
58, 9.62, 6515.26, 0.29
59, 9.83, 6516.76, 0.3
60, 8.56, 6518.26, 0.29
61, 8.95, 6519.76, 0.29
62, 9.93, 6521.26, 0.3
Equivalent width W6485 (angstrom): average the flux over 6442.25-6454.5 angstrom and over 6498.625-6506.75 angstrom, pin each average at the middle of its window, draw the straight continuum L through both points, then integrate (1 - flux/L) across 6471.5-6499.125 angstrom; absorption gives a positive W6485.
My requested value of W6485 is 1.0 angstrom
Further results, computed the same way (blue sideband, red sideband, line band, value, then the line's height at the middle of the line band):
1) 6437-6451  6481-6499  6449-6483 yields -1.01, 9.27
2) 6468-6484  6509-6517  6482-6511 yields 0.77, 9.69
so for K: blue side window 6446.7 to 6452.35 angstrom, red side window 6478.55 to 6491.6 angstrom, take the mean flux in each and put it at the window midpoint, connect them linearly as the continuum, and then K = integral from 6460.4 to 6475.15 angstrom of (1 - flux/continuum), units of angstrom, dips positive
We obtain -0.2 angstrom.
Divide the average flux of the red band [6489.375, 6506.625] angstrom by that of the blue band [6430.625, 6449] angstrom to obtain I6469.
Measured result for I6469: 0.98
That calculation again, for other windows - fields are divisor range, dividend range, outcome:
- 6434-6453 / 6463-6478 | 1.01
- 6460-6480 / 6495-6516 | 1.00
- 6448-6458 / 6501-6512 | 1.05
